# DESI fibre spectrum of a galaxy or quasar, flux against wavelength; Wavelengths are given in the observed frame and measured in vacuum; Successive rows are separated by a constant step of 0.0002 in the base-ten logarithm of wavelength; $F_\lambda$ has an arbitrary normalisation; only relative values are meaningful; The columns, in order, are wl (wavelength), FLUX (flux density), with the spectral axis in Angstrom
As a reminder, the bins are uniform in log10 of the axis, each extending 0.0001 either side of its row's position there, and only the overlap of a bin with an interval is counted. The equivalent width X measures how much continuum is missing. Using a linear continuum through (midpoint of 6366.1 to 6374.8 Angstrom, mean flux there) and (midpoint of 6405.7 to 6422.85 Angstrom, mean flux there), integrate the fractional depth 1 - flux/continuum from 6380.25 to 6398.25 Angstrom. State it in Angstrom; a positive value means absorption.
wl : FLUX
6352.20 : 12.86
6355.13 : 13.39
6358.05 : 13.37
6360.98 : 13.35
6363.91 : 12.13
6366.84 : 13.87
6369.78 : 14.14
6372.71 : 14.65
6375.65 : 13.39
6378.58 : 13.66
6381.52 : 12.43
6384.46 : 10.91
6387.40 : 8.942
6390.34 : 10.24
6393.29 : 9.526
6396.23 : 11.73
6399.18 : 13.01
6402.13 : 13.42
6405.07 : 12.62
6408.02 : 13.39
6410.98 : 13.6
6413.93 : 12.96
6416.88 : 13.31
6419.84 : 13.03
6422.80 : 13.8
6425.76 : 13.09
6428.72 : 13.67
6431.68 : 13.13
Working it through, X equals 4.05 Angstrom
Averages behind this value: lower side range 14.2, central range 10.7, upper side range 13.3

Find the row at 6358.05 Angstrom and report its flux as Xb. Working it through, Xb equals 13.37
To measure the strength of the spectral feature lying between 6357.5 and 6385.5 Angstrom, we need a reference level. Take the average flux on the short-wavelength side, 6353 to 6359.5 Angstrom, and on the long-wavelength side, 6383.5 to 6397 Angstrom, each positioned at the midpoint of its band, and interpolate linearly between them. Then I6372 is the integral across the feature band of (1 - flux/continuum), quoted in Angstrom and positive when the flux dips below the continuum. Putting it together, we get -3.1 Angstrom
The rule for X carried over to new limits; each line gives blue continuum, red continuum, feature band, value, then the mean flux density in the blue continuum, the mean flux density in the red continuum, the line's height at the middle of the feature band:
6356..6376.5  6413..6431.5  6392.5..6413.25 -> 1.2 Angstrom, 13.6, 13.3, 13.4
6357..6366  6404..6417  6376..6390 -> 1.6 Angstrom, 13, 13.2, 13.1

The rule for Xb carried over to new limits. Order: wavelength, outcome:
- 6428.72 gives 13.67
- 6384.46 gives 10.91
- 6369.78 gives 14.14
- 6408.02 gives 13.39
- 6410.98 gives 13.6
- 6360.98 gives 13.35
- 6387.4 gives 8.942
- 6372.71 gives 14.65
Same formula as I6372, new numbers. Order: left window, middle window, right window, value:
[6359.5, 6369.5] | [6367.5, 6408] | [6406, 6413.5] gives 3.1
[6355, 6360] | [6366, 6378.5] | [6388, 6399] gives -1.7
